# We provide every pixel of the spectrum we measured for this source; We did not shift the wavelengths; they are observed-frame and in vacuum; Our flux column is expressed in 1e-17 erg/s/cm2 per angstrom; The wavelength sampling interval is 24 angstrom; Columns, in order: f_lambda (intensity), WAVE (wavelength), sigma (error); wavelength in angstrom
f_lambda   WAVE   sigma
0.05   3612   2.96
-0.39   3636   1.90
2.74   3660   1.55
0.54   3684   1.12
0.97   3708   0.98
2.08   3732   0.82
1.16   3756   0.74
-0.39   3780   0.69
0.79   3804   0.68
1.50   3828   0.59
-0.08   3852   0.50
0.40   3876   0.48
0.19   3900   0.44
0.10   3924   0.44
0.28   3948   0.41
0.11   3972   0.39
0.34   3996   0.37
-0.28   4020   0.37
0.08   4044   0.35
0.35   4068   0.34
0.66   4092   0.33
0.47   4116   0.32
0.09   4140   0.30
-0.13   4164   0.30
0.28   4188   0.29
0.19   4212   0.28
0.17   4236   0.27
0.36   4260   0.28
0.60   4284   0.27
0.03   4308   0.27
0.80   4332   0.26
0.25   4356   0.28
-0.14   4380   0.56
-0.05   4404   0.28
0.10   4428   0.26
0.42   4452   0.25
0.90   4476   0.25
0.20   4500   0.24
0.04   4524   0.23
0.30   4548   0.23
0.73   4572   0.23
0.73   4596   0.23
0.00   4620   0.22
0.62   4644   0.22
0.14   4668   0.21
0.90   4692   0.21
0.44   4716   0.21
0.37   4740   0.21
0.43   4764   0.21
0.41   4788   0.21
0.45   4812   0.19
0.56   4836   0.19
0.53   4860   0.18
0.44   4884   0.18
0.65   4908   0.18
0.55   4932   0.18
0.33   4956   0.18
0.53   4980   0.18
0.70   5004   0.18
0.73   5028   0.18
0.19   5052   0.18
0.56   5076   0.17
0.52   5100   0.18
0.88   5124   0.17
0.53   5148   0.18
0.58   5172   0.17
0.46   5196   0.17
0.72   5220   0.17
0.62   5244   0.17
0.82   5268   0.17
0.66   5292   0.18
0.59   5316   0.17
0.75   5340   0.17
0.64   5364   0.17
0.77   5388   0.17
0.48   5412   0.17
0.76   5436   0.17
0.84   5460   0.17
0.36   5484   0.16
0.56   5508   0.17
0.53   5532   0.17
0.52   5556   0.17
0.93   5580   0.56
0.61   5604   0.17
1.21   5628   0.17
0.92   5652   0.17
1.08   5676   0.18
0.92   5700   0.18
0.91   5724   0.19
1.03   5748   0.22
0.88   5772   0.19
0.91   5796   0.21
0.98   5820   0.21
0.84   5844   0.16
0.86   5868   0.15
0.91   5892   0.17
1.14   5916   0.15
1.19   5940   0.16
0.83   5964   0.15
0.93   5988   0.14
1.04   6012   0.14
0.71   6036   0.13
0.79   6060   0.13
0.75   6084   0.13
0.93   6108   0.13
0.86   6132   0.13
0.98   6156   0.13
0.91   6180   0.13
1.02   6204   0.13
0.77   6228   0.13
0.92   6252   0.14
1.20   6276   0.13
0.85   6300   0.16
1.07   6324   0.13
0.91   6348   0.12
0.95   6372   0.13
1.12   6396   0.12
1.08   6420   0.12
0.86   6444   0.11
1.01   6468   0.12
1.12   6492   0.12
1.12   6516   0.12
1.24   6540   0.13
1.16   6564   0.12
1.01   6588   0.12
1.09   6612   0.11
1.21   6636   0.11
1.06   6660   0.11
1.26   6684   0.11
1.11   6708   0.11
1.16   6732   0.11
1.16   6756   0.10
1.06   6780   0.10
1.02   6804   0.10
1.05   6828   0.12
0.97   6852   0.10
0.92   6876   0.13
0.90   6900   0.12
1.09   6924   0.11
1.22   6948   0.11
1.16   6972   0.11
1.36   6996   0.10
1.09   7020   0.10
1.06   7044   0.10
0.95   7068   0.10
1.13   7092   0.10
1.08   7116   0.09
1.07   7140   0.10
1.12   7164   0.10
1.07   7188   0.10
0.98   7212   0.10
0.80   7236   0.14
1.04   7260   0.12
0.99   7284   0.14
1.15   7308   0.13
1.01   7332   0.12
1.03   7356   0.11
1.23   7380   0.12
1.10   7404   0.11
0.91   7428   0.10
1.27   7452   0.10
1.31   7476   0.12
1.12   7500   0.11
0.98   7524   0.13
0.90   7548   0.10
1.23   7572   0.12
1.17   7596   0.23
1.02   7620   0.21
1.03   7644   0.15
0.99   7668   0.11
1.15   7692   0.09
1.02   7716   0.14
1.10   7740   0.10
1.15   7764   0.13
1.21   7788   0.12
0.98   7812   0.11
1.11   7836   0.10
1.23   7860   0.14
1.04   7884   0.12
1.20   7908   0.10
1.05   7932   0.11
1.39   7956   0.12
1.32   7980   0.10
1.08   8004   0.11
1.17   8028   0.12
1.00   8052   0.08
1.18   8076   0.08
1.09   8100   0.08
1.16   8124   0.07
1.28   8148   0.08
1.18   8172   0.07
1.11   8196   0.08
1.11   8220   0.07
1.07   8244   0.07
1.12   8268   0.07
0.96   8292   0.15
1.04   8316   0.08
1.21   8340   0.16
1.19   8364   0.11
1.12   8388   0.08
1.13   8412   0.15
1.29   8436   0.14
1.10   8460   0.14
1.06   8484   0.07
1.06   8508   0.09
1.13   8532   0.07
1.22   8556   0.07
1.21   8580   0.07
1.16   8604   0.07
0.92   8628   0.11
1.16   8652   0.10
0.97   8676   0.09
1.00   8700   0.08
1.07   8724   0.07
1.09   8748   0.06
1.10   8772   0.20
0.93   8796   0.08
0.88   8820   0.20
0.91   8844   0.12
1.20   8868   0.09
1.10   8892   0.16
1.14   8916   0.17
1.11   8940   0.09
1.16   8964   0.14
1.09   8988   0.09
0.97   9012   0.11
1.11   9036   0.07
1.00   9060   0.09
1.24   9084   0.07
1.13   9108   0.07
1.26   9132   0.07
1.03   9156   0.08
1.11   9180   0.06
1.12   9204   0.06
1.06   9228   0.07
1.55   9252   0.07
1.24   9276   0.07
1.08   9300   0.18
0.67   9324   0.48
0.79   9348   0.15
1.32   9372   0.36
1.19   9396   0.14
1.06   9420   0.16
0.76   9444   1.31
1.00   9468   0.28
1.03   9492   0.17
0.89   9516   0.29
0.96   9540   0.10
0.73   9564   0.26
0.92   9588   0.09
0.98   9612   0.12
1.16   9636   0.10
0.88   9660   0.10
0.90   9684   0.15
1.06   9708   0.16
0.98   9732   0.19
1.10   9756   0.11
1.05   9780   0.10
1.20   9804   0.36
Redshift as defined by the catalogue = 0.410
